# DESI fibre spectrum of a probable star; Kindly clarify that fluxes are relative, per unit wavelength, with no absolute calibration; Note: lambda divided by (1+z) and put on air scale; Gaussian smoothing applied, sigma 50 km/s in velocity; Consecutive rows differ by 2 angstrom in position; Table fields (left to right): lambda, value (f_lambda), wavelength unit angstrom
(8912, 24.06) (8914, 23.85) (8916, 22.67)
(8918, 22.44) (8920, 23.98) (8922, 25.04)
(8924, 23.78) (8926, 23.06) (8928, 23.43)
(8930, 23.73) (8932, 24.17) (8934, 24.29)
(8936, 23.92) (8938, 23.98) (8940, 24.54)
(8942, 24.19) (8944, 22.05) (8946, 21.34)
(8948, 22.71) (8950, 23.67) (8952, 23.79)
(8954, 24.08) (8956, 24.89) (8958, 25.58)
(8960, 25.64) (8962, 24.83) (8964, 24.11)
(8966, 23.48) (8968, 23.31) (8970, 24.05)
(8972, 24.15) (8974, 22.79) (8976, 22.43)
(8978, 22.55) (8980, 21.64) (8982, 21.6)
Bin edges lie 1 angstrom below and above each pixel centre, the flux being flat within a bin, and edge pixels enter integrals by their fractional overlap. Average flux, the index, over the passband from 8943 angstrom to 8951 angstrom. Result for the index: 22.4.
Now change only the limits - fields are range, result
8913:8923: 23.6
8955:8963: 25.2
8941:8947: 22.5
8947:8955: 23.6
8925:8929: 23.2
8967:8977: 23.3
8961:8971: 24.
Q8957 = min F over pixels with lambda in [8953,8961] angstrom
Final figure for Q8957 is 24.08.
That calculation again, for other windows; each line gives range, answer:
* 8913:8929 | 22.44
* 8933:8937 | 23.92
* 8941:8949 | 21.34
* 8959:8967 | 23.48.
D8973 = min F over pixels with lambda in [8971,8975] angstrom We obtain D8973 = 22.79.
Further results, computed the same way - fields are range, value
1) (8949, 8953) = 23.67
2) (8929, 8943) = 23.73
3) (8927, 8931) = 23.43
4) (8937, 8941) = 23.98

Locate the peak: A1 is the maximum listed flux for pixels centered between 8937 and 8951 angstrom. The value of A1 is 24.54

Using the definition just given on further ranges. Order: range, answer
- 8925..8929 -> 23.43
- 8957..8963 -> 25.64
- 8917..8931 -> 25.04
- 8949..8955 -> 24.08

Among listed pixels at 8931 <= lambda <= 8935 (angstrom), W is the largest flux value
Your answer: 24.29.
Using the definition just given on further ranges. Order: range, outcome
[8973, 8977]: 22.79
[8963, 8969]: 24.11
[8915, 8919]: 22.67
